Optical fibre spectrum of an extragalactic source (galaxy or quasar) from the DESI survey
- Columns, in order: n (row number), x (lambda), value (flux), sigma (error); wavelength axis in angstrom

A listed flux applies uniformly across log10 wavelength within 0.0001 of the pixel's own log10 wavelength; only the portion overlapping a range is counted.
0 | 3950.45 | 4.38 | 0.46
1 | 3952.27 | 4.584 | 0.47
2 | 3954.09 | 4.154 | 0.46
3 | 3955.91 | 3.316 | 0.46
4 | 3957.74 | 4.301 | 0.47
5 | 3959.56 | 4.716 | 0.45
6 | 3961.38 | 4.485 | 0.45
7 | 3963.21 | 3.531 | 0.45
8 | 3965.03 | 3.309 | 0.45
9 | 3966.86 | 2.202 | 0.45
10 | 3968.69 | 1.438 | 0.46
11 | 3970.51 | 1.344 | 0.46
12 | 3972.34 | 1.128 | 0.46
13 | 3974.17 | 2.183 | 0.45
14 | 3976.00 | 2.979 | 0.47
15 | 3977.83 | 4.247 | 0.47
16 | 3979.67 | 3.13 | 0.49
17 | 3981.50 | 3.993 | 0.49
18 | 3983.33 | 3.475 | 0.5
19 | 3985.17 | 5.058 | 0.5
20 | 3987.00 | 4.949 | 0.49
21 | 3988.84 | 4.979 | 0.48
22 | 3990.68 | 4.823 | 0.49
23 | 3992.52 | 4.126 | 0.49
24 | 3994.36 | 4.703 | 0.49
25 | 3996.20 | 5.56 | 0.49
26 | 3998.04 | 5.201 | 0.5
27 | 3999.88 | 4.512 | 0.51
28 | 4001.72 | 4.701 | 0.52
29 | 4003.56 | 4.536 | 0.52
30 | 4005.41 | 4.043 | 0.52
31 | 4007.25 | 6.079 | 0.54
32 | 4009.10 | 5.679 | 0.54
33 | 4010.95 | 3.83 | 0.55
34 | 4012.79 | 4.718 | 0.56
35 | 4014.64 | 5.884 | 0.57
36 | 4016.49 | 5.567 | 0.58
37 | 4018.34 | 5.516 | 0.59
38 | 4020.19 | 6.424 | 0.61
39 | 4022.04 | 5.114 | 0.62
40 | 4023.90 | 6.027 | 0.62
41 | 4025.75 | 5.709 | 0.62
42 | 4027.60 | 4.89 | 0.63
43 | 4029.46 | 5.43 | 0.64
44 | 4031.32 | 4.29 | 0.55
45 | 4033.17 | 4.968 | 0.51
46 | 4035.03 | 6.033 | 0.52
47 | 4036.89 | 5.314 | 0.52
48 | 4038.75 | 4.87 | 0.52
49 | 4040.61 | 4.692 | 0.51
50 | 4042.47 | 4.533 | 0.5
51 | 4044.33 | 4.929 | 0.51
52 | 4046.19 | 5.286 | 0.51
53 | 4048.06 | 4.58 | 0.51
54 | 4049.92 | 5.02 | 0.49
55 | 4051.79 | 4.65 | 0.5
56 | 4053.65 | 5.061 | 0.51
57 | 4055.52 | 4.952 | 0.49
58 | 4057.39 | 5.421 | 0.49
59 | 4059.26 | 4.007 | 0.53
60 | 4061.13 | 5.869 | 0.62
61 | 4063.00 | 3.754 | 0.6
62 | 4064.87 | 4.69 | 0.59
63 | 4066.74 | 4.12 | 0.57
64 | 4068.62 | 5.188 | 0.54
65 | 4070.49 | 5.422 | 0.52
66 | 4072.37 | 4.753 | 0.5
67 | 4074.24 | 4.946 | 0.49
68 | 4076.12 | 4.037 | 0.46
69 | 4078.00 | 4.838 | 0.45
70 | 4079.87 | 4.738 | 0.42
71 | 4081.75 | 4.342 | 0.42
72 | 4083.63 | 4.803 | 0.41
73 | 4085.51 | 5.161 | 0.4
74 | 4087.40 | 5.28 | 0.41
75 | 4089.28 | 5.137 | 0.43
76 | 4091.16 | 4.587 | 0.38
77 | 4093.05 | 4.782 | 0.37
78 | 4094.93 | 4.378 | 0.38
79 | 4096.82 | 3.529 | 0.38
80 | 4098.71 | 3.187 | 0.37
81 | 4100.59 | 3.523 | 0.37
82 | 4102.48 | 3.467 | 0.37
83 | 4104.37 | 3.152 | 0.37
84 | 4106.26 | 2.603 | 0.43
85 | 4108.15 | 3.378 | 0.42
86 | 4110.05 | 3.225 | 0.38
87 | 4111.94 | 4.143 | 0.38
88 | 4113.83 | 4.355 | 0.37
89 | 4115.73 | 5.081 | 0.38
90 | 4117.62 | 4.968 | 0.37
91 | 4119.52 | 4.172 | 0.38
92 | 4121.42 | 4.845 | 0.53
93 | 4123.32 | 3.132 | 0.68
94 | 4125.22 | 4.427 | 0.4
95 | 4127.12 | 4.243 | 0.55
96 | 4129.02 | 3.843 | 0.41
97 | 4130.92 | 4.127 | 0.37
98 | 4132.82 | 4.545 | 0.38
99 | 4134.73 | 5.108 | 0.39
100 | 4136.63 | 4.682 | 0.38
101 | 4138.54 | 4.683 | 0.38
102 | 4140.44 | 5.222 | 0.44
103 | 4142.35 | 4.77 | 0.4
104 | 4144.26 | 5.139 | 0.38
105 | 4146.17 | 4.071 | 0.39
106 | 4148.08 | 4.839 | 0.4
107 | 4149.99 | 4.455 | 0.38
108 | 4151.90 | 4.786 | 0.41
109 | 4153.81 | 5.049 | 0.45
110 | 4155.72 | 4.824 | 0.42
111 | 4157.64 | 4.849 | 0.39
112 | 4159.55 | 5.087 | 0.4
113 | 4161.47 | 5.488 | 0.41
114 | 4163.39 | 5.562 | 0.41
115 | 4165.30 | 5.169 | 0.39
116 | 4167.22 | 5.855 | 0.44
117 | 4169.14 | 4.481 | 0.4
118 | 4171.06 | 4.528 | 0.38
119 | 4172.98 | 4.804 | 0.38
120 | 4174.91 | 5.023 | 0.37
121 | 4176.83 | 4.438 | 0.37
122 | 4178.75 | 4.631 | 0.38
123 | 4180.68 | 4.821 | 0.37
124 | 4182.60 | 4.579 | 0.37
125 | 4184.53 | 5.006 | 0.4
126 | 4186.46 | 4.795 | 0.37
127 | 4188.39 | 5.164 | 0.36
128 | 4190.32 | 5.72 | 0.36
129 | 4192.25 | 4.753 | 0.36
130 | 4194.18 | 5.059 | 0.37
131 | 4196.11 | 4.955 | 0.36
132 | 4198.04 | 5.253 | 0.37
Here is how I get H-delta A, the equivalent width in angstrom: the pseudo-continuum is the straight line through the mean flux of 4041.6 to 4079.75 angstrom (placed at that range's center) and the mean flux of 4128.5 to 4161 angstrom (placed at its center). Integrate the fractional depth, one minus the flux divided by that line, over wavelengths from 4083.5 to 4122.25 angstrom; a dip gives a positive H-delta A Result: 4.92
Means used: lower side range 4.8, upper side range 4.73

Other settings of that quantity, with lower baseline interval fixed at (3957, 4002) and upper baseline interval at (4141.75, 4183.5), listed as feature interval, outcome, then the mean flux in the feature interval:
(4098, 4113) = 3.9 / 3.35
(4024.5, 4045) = -4.8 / 5.08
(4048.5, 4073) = -3.2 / 4.83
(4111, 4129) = 1.1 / 4.35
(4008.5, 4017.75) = -2.6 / 5.13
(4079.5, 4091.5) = -1.3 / 4.88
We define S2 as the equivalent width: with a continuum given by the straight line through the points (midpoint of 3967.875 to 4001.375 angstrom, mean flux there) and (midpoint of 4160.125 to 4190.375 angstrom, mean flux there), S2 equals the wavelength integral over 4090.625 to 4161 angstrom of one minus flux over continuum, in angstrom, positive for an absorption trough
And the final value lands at 5.6 angstrom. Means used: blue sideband 3.79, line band 4.31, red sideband 4.98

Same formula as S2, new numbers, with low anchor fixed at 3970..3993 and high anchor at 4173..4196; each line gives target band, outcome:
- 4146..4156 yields 0.0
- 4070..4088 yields -2.5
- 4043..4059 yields -3.5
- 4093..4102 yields 1.2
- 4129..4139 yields 0.1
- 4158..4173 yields -1.1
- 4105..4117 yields 1.7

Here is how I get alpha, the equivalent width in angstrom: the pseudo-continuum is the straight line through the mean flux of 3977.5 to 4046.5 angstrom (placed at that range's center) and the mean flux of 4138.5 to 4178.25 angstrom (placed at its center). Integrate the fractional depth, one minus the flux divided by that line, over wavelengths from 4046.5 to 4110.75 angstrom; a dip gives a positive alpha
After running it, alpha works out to 6.42 angstrom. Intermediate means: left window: 4.95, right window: 4.91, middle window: 4.44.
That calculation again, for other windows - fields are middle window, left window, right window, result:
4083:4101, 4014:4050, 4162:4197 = 2.39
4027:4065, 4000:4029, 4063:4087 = 0.36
